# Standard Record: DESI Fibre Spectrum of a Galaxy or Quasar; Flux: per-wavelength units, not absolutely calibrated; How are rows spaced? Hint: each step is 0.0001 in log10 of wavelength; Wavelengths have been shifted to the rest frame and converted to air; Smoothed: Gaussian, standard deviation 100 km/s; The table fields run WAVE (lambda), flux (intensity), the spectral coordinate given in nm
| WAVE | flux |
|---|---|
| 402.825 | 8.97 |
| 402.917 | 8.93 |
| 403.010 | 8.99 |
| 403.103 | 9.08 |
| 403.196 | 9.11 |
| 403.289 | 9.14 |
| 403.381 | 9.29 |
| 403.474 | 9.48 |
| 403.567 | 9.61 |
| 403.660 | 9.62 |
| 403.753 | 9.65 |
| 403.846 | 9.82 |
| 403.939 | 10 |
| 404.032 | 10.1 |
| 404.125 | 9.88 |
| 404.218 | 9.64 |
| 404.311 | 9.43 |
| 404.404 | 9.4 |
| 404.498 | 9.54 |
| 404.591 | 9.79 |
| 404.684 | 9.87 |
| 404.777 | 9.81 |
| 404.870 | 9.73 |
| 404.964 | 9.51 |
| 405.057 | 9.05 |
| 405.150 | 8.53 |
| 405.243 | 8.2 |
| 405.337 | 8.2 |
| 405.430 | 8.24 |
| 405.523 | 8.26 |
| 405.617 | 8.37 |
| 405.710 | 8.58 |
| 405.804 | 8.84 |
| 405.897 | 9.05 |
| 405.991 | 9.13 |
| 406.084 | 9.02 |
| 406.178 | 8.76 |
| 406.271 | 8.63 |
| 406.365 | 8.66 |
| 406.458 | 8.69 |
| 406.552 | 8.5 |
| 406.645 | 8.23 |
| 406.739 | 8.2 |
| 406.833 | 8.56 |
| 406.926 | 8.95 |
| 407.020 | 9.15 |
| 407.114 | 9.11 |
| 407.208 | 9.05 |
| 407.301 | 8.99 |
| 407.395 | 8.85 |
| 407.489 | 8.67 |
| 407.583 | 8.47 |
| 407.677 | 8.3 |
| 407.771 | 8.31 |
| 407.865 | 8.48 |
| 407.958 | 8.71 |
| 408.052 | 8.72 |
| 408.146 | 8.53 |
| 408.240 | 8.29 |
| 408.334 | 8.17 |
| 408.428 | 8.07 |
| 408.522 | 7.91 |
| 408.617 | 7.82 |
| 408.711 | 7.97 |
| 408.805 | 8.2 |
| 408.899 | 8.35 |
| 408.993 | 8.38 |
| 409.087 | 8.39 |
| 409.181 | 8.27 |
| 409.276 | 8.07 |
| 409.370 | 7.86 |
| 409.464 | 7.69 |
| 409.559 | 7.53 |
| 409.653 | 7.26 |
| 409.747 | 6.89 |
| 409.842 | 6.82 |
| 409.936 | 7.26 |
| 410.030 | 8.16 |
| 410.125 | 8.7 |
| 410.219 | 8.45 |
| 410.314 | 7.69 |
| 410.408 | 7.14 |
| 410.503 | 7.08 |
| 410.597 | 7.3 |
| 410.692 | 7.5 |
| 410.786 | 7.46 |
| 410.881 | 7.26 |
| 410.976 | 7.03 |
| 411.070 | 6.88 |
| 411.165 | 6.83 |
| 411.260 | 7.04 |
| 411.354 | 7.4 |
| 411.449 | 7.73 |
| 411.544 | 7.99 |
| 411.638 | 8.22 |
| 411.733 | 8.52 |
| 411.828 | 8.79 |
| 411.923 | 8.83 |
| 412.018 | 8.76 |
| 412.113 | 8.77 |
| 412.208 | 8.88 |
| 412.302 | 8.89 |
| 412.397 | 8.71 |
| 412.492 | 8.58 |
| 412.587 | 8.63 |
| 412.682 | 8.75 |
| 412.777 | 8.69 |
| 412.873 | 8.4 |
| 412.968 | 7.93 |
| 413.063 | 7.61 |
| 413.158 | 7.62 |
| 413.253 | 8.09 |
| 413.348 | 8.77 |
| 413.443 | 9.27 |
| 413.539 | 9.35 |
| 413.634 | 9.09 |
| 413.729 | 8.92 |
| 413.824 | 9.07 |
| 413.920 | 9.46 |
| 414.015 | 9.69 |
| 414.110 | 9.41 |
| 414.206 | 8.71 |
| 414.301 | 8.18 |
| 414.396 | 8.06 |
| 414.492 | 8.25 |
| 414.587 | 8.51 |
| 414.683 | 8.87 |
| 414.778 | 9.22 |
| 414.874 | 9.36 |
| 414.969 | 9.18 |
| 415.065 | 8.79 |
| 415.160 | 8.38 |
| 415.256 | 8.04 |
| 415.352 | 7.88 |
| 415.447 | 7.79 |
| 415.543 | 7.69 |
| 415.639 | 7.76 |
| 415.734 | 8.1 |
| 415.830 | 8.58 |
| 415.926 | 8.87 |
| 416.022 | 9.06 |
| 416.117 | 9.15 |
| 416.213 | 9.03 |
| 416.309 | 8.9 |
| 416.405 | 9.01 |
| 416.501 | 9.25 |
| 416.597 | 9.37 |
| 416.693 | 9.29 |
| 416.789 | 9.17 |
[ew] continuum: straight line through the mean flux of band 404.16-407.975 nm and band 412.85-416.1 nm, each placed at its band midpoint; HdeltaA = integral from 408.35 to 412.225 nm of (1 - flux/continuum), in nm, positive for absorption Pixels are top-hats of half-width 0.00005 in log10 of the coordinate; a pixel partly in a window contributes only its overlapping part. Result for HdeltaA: 0.40 nm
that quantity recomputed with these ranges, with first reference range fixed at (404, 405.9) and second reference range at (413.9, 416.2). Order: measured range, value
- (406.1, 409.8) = 0.26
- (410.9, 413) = 0.14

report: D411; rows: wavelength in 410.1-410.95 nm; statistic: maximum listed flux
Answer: 8.7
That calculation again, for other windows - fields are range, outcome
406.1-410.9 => 9.15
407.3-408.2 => 8.99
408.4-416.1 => 9.69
